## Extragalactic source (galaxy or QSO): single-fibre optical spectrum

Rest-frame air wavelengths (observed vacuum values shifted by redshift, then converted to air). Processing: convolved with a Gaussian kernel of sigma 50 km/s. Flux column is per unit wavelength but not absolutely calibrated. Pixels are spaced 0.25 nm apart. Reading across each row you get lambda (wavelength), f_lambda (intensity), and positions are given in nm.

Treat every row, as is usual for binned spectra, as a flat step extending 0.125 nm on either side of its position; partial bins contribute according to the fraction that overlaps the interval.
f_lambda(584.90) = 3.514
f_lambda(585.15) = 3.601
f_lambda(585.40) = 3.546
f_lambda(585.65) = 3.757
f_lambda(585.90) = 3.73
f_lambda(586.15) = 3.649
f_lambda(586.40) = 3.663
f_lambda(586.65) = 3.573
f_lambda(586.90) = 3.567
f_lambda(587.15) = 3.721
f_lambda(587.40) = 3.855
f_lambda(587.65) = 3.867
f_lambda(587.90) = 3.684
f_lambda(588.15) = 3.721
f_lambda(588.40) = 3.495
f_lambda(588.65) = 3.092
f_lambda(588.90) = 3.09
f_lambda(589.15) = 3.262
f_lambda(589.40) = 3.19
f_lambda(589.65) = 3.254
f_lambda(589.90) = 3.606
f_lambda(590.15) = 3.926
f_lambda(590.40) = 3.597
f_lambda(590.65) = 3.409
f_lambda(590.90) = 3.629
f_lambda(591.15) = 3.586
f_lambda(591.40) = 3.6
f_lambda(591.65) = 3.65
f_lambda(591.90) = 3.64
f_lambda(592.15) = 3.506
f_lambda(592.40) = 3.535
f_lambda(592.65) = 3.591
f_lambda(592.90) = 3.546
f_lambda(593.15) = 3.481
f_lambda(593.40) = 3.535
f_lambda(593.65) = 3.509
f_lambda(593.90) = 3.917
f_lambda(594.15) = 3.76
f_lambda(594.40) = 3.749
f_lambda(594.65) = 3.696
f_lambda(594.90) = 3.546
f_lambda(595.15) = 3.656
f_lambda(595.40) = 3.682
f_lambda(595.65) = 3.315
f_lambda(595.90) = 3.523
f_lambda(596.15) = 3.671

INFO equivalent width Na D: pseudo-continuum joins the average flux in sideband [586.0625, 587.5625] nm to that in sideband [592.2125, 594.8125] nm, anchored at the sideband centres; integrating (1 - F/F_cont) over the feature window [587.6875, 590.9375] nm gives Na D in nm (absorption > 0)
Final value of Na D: 0.17 nm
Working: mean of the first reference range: 3.68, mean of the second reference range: 3.63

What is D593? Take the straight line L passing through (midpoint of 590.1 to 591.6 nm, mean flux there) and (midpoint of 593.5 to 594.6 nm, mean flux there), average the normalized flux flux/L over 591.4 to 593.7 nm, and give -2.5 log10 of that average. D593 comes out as 0.03 mag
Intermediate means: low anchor 3.61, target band 3.56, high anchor 3.73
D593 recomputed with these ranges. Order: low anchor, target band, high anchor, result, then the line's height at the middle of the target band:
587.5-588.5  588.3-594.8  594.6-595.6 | 0.04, 3.66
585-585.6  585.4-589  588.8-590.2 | -0.04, 3.49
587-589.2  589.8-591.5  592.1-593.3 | -0.03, 3.54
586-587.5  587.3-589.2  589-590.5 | 0.02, 3.57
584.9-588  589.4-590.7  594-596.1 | 0.04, 3.65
